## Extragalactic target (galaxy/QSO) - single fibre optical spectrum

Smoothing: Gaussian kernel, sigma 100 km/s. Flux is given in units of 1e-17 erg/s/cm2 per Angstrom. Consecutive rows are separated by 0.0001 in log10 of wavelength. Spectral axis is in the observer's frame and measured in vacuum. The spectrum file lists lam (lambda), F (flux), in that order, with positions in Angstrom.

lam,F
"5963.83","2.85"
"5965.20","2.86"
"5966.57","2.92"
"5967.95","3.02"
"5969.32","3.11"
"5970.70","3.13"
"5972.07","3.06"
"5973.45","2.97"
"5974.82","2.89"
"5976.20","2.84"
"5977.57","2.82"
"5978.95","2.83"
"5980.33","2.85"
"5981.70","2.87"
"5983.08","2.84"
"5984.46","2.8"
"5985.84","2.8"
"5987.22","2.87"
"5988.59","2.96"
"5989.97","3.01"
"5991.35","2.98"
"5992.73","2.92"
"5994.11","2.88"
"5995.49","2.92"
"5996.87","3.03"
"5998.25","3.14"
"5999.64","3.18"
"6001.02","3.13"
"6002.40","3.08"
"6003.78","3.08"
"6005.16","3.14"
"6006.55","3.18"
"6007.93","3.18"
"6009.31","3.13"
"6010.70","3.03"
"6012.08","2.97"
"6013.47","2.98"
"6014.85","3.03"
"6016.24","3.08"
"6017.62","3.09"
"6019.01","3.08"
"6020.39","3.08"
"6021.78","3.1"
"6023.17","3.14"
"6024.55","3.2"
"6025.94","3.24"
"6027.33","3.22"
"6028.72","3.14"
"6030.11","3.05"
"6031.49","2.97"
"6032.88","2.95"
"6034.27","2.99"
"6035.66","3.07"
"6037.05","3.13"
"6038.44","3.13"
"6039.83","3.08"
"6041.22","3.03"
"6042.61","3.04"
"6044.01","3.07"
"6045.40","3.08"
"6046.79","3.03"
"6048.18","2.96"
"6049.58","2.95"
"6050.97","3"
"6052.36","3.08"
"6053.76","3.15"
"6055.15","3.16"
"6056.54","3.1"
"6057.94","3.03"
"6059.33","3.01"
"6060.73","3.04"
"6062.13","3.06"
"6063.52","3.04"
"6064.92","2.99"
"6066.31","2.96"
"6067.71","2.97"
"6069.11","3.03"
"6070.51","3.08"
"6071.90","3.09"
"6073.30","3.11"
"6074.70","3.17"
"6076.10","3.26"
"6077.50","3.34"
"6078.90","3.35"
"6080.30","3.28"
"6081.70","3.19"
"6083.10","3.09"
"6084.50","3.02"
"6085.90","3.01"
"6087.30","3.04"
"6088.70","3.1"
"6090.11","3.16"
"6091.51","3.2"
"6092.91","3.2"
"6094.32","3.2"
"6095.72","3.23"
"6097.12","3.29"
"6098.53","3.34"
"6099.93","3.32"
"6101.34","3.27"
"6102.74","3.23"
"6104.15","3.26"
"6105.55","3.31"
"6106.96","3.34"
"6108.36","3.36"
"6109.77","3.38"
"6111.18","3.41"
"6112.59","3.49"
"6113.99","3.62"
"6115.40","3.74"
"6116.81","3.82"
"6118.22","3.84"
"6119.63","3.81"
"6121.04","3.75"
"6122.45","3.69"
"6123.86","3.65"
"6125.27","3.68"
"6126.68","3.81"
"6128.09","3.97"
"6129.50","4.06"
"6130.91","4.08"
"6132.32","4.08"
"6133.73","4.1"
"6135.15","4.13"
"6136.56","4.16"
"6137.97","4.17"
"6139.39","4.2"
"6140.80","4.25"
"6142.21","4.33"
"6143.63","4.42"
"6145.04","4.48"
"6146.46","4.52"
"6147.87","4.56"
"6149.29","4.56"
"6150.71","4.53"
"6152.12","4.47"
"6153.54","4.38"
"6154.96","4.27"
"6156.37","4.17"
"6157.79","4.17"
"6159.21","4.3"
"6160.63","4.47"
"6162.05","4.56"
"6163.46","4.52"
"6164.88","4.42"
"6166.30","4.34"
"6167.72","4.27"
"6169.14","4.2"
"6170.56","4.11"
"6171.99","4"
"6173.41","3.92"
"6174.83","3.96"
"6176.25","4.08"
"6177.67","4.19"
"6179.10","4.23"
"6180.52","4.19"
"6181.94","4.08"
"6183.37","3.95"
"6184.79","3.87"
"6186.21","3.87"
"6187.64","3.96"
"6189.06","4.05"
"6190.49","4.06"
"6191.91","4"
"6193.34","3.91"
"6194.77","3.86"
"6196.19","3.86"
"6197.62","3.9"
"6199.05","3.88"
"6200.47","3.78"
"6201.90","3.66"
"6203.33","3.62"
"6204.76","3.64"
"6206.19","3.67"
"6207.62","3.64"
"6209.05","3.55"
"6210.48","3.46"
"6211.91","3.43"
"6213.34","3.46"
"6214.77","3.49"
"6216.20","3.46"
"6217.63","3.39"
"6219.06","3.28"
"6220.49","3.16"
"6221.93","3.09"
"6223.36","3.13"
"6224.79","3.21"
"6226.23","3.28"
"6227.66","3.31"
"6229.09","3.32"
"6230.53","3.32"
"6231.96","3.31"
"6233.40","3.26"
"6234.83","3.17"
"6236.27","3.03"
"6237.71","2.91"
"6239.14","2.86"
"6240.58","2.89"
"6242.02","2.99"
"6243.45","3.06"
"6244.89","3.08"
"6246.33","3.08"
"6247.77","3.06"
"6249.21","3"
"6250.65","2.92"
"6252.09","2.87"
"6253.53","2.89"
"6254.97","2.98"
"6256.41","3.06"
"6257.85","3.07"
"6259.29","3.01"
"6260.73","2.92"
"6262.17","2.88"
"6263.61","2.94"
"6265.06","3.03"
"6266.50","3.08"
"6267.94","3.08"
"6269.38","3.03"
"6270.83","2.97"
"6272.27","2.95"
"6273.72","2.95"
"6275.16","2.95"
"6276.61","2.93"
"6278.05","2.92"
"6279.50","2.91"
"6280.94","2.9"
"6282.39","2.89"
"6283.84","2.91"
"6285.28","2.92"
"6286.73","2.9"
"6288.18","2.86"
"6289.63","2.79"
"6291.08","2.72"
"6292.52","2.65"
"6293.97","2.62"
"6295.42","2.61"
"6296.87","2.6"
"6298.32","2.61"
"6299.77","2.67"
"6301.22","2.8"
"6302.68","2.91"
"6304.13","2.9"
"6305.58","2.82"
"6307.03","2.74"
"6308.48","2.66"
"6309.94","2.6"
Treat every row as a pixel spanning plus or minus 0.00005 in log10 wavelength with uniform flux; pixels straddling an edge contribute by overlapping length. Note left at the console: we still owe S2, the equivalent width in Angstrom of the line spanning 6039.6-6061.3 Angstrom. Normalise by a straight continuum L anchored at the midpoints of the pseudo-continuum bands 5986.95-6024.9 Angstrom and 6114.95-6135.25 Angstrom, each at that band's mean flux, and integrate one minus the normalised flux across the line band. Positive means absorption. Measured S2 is 2.0 Angstrom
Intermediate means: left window 3.06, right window 3.87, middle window 3.05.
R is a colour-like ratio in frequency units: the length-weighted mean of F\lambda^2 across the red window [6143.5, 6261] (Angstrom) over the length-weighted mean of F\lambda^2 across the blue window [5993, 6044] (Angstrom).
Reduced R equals 1.3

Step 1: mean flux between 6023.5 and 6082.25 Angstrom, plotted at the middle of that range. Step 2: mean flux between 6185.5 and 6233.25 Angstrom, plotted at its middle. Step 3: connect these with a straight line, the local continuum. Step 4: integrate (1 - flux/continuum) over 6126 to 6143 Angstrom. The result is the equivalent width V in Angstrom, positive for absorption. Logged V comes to -3.9 Angstrom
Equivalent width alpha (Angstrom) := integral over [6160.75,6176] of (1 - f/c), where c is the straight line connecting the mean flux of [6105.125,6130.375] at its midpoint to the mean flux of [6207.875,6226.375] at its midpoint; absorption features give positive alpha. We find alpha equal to -3.2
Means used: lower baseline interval 3.66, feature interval 4.24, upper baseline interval 3.35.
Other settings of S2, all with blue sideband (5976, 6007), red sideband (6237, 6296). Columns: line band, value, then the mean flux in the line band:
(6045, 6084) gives -1.83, 3.09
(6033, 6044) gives -0.39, 3.06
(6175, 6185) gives -3.91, 4.09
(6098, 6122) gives -4.42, 3.49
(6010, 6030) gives -0.93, 3.1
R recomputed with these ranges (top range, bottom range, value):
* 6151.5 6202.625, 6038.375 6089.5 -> 1.38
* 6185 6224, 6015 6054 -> 1.25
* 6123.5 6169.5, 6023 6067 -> 1.44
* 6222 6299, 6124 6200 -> 0.74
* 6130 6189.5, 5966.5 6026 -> 1.48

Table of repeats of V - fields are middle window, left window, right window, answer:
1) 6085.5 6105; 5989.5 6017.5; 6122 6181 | 2.91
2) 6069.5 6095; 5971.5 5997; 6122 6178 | 3.57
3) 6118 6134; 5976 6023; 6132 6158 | 1.07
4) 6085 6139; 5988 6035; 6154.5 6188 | 2.96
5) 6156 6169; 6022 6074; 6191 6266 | -4.66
